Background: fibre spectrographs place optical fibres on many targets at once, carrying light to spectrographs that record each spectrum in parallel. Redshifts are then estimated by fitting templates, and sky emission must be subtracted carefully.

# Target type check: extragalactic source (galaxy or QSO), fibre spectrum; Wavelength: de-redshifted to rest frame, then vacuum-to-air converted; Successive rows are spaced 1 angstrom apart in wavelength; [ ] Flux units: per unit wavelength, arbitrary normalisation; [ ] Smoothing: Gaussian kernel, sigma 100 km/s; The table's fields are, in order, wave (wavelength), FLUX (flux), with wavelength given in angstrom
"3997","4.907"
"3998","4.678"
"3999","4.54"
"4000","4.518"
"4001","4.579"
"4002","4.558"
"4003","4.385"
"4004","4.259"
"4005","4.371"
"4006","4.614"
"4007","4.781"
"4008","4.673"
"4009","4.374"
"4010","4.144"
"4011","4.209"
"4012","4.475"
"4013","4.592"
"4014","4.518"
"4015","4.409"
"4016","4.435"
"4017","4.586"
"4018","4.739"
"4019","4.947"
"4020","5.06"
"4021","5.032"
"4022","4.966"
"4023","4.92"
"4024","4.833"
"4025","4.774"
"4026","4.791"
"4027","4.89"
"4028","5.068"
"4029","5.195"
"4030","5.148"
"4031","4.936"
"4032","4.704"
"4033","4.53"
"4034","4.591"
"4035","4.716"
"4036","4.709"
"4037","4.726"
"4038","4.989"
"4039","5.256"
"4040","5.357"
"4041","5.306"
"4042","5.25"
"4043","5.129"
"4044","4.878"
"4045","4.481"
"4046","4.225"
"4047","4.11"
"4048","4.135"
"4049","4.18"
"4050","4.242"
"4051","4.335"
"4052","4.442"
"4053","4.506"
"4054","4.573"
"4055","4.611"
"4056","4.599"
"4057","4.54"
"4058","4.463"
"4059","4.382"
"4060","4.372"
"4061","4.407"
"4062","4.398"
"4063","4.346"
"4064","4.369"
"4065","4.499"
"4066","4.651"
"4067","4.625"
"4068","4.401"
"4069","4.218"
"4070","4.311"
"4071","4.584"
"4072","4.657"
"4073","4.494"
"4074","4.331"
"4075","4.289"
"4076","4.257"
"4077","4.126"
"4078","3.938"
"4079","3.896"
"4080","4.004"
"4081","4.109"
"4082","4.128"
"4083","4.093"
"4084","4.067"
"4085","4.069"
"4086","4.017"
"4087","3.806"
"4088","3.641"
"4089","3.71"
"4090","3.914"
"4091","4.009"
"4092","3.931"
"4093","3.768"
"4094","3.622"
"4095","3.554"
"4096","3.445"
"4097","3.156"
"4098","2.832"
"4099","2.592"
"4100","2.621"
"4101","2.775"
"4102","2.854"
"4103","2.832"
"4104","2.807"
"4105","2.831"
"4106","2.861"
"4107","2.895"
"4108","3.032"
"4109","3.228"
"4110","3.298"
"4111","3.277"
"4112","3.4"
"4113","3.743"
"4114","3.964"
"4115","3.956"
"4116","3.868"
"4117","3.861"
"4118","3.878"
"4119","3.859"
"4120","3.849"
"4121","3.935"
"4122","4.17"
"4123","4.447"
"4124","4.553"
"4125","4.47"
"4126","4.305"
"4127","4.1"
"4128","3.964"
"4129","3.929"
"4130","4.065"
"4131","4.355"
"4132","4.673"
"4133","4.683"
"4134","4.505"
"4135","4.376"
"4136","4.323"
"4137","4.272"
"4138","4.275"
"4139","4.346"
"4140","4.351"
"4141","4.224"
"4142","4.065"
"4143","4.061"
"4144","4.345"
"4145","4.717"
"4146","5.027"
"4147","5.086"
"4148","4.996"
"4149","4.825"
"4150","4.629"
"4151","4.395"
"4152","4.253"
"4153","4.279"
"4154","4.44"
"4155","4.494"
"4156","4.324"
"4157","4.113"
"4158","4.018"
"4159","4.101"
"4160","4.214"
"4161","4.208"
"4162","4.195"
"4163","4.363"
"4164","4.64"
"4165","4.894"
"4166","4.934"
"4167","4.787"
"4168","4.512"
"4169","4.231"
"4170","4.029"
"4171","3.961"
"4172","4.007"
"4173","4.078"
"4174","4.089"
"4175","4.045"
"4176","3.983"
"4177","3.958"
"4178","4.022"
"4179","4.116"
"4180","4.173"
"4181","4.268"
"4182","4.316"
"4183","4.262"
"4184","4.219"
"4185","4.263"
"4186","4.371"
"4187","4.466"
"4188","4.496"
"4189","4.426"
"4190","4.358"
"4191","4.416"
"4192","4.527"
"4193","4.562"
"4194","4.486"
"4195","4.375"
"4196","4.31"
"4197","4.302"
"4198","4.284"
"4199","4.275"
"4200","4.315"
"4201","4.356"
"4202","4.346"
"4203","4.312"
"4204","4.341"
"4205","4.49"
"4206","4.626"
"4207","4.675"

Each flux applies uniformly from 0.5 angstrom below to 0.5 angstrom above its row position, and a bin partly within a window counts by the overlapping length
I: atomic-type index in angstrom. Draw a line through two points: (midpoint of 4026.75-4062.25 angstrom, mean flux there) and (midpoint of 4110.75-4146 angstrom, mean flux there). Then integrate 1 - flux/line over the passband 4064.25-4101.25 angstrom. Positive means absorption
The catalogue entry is 4.3 angstrom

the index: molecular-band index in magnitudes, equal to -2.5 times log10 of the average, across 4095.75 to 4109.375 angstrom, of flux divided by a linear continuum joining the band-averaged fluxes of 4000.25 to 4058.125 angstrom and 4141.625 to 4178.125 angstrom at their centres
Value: 0.48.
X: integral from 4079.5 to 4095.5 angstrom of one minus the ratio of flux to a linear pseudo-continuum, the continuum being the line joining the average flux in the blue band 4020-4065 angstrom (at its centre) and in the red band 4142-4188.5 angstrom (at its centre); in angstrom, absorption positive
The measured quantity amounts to 2.3 angstrom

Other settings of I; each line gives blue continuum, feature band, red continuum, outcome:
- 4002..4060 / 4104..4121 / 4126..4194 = 3.7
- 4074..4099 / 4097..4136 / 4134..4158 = 4.5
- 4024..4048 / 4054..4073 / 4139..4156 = 1.1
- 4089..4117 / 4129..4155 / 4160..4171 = -2.8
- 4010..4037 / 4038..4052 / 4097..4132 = -0.7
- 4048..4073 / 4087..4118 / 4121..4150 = 7.5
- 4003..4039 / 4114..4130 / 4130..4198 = 1.4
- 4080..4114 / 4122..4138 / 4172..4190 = -2.5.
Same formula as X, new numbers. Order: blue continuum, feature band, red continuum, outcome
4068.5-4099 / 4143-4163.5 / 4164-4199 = -1.2 angstrom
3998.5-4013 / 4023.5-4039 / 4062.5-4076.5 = -1.4 angstrom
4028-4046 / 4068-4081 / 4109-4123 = 0.4 angstrom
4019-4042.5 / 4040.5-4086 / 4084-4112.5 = -2.6 angstrom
